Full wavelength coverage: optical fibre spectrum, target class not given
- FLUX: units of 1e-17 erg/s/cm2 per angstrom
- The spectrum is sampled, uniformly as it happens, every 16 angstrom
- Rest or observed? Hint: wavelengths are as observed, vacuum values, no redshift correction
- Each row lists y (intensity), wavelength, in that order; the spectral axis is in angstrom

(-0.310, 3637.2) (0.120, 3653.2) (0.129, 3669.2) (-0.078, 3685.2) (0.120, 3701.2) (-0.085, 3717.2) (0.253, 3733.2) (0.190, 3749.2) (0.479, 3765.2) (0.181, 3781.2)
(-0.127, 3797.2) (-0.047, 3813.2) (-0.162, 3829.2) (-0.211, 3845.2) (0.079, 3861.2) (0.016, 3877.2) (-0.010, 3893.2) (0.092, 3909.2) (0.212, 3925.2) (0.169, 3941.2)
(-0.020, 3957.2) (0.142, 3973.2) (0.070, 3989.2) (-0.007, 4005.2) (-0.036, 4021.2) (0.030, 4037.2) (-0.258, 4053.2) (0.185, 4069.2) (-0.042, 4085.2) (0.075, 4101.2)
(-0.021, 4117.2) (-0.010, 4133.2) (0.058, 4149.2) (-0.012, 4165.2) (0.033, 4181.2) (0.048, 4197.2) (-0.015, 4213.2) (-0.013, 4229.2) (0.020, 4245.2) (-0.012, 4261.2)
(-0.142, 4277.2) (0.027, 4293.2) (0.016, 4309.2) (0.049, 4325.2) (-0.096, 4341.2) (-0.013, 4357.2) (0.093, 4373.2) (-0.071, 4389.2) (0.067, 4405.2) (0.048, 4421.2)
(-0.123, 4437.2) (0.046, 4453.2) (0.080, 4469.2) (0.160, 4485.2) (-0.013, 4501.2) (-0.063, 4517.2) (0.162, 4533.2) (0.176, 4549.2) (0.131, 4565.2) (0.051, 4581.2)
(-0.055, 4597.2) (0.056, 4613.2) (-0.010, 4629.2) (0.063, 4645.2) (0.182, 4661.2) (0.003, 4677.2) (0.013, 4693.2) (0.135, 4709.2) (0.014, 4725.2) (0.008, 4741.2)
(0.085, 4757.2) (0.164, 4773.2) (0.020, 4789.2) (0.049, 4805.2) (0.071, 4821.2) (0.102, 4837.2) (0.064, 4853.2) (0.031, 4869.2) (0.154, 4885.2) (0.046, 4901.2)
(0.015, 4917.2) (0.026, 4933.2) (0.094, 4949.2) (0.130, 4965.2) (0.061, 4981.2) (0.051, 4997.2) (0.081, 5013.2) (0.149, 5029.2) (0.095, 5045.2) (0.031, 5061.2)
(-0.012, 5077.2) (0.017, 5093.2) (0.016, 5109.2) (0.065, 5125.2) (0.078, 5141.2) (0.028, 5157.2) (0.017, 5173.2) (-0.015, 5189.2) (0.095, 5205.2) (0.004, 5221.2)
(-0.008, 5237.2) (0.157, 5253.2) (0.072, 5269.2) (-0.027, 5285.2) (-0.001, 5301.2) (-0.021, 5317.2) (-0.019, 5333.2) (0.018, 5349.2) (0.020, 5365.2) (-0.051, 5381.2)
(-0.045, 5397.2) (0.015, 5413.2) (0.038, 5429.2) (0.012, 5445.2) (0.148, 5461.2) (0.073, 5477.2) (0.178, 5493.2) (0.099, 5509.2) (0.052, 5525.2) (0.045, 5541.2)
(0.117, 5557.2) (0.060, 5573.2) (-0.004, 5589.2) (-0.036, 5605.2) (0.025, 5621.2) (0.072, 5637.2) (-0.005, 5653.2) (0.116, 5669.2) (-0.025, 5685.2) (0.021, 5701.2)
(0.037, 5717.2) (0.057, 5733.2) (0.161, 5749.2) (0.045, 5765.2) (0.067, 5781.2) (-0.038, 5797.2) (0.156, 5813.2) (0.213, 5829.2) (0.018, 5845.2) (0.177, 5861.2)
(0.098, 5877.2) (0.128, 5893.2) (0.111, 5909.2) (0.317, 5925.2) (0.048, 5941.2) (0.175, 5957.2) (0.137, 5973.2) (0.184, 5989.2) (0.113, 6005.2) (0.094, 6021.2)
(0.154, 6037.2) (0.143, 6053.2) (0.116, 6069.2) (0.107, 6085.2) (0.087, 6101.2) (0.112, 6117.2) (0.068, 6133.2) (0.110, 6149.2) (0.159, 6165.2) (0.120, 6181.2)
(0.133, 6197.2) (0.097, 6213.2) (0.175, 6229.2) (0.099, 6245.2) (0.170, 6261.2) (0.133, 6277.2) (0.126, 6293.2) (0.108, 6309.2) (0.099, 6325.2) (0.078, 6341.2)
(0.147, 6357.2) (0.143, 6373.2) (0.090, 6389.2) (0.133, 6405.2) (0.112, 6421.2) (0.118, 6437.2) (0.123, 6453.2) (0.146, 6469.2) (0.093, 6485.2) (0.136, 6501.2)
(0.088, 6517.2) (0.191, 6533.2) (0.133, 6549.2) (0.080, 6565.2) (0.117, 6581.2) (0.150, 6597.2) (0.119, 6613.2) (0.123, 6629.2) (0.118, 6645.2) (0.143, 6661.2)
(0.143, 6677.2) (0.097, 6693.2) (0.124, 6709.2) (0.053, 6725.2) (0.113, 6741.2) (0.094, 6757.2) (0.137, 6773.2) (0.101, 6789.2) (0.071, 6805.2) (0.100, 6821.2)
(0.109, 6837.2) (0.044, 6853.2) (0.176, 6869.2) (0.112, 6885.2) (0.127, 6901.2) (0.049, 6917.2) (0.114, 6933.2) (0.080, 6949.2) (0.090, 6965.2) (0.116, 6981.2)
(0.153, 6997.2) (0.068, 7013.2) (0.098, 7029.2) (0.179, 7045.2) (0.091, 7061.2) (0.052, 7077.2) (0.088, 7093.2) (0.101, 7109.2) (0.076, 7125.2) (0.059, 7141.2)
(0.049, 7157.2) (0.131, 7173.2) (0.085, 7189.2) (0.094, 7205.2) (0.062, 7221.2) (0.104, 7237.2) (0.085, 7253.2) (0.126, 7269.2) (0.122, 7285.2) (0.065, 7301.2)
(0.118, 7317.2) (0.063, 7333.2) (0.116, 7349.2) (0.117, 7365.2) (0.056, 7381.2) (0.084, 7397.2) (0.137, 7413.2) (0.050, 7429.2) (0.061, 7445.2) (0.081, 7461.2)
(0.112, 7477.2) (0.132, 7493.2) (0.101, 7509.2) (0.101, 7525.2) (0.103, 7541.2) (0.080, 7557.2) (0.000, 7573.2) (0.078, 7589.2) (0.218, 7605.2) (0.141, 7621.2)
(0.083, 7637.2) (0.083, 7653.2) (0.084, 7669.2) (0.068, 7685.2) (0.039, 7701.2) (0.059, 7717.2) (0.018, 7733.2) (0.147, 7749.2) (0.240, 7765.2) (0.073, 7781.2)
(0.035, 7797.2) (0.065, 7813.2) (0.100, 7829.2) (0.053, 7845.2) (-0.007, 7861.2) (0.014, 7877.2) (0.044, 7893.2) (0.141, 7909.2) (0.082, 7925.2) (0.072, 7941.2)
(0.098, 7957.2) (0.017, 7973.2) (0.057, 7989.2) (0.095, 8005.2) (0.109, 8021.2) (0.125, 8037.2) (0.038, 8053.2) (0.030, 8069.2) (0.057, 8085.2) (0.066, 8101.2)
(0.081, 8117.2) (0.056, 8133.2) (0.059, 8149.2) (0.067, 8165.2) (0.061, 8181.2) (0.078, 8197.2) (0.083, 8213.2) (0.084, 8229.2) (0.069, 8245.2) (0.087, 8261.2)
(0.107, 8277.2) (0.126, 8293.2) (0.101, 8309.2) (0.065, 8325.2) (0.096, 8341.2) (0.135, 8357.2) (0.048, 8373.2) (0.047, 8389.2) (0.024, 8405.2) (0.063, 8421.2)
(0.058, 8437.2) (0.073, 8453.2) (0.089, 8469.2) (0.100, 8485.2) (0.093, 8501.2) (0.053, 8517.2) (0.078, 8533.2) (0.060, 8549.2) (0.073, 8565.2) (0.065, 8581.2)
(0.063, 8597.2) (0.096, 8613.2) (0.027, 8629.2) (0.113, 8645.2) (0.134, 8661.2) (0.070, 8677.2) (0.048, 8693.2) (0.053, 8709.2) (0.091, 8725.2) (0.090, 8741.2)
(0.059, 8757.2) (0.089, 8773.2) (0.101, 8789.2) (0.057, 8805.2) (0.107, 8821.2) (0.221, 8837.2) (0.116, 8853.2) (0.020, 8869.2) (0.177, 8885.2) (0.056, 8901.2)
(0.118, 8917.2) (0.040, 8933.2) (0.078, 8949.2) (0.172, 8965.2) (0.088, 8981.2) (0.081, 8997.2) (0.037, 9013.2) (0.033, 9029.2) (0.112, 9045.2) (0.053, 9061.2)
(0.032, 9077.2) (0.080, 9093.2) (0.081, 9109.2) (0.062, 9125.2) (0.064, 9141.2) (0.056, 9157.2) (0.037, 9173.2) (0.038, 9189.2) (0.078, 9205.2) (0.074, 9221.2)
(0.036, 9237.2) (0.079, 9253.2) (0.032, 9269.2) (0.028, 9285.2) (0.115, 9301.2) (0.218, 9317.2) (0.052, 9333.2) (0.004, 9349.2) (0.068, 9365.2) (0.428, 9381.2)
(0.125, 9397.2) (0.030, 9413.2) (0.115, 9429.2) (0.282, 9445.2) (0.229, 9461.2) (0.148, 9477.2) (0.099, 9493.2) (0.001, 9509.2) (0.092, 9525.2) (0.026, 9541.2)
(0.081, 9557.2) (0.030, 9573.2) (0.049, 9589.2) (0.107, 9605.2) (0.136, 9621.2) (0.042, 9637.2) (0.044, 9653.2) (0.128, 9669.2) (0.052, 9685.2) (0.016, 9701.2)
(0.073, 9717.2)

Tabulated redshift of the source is 0.182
